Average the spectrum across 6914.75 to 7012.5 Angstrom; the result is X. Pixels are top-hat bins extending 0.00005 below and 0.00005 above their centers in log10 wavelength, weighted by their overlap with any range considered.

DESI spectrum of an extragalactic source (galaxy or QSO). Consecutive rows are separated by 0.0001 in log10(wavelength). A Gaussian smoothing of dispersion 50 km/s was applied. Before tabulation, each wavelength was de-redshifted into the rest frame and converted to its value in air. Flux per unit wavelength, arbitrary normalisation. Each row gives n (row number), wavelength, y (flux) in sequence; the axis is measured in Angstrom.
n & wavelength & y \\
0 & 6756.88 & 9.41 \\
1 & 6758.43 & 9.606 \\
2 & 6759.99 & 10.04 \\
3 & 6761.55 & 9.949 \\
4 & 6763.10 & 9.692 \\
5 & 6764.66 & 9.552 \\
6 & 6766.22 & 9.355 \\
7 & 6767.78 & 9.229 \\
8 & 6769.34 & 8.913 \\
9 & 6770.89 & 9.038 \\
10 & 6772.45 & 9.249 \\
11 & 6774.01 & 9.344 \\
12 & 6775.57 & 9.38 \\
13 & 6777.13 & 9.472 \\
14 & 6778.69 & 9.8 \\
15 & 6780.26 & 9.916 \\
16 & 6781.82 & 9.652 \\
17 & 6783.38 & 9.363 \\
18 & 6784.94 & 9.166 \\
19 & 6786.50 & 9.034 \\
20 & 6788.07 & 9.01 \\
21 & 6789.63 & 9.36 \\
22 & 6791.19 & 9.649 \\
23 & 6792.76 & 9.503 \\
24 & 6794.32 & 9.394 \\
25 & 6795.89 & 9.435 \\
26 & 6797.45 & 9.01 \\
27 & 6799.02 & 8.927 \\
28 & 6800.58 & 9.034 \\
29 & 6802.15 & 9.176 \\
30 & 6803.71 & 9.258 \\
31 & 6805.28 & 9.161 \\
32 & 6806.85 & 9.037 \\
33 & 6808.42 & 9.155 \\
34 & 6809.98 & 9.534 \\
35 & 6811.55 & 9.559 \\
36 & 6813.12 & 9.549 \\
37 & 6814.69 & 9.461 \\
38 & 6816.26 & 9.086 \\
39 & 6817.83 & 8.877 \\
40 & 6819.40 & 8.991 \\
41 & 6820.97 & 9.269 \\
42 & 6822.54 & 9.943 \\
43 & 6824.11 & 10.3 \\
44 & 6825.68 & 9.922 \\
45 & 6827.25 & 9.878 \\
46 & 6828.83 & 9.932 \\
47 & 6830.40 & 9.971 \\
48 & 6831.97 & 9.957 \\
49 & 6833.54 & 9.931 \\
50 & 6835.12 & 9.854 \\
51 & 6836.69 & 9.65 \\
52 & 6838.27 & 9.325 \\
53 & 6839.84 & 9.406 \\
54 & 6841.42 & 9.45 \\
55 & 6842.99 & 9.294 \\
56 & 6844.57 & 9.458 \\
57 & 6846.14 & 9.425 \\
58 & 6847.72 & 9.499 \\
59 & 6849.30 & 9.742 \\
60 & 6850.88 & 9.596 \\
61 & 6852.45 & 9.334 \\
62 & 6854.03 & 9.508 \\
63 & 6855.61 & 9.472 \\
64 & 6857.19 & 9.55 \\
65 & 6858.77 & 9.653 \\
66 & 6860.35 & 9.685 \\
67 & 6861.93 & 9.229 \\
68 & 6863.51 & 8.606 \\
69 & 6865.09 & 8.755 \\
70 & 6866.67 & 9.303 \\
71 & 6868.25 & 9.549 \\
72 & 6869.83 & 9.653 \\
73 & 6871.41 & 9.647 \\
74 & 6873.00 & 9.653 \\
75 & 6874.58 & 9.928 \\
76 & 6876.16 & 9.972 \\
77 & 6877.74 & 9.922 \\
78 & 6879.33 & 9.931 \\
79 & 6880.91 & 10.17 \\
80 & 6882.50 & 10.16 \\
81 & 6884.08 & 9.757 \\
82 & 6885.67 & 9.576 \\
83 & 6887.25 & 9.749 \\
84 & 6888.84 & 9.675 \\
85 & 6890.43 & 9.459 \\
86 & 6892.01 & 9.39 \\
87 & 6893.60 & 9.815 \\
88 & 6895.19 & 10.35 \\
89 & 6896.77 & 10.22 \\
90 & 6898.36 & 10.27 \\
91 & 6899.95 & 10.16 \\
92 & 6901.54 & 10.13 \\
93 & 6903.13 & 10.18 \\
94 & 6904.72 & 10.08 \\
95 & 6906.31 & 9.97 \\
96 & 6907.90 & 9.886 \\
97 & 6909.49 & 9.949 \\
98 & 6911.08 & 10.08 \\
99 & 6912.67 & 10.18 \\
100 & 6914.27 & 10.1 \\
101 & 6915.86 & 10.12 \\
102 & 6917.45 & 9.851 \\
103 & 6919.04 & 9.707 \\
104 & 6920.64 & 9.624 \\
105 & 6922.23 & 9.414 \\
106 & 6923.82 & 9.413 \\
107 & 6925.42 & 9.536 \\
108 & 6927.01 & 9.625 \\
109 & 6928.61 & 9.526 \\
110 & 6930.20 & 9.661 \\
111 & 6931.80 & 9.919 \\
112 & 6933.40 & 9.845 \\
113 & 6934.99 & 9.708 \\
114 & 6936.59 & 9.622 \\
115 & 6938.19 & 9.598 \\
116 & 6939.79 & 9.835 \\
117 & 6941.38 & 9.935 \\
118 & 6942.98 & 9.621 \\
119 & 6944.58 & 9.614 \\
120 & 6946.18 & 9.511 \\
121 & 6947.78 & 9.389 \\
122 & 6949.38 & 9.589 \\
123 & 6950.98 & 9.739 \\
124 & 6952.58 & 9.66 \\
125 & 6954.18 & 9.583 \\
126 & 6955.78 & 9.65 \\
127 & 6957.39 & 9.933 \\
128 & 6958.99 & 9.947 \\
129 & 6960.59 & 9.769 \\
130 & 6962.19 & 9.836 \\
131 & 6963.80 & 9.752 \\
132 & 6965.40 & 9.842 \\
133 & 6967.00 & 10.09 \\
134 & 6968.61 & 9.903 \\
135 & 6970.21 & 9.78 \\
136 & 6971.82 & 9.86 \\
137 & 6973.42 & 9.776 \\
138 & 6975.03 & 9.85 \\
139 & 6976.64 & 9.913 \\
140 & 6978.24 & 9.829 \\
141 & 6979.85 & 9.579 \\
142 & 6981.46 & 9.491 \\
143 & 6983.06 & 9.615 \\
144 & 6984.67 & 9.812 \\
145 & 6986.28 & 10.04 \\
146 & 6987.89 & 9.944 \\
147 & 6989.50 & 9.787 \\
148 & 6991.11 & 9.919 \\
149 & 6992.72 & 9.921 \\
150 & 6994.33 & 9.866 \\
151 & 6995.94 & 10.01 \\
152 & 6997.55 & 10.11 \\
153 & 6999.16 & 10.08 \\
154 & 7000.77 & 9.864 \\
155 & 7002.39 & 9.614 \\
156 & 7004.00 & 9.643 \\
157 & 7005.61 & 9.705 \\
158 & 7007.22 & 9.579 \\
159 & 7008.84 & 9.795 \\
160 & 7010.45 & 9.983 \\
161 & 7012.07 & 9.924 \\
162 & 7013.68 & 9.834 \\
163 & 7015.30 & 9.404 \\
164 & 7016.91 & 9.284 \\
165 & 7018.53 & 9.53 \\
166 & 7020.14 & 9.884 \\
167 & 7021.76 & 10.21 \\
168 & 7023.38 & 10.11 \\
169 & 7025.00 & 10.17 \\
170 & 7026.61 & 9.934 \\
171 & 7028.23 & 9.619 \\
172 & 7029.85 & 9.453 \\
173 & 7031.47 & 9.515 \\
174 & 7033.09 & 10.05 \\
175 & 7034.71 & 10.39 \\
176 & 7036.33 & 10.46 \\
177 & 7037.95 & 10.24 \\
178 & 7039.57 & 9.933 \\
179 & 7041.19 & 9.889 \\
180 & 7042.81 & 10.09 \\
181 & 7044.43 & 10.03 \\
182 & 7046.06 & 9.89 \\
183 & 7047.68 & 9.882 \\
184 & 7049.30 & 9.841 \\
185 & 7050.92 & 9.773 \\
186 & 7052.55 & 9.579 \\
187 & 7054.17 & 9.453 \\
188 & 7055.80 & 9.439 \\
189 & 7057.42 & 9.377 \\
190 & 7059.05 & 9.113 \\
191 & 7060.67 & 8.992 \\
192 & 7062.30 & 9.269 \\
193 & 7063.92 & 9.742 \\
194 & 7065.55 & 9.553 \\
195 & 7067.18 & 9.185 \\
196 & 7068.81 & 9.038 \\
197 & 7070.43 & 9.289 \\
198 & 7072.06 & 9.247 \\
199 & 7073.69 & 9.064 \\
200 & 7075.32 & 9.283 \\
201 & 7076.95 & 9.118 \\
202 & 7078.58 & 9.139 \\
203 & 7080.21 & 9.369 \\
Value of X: 9.77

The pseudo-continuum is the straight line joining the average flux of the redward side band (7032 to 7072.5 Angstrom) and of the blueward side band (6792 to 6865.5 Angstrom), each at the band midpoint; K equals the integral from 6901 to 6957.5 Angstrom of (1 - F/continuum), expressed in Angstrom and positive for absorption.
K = -1.3 Angstrom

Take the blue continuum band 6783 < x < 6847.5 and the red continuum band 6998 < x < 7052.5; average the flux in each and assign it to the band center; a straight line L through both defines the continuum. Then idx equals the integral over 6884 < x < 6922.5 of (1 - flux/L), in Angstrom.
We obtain -1.2 Angstrom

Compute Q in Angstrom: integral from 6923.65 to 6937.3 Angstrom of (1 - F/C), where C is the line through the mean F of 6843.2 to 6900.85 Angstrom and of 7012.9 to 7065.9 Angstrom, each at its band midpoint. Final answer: 0.04 Angstrom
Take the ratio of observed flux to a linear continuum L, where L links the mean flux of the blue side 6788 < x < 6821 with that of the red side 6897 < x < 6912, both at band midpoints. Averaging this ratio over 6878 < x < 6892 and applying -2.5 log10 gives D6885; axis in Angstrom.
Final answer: 0.01 mag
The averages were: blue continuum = 9.25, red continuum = 10.1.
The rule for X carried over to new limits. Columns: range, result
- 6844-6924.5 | 9.74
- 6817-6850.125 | 9.62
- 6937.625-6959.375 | 9.68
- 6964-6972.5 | 9.89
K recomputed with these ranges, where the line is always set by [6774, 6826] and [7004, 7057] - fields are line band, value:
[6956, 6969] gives -0.24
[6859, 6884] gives -0.27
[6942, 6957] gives 0.10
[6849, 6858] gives -0.04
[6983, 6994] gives -0.15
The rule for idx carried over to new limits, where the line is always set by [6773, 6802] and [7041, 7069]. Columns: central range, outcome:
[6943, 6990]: -1.31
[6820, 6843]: -0.89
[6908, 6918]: -0.62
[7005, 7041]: -1.23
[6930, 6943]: -0.40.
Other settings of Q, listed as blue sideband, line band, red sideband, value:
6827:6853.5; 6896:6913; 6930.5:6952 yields -0.8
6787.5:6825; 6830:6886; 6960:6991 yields -0.7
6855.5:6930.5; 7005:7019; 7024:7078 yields 0.0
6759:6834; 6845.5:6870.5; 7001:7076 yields 0.3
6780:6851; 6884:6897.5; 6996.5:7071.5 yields -0.3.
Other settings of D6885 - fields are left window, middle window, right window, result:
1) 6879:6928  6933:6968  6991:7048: 0.02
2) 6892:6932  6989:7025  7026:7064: 0.00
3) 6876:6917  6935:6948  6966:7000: 0.03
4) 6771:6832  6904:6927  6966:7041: -0.02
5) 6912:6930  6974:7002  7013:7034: -0.01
